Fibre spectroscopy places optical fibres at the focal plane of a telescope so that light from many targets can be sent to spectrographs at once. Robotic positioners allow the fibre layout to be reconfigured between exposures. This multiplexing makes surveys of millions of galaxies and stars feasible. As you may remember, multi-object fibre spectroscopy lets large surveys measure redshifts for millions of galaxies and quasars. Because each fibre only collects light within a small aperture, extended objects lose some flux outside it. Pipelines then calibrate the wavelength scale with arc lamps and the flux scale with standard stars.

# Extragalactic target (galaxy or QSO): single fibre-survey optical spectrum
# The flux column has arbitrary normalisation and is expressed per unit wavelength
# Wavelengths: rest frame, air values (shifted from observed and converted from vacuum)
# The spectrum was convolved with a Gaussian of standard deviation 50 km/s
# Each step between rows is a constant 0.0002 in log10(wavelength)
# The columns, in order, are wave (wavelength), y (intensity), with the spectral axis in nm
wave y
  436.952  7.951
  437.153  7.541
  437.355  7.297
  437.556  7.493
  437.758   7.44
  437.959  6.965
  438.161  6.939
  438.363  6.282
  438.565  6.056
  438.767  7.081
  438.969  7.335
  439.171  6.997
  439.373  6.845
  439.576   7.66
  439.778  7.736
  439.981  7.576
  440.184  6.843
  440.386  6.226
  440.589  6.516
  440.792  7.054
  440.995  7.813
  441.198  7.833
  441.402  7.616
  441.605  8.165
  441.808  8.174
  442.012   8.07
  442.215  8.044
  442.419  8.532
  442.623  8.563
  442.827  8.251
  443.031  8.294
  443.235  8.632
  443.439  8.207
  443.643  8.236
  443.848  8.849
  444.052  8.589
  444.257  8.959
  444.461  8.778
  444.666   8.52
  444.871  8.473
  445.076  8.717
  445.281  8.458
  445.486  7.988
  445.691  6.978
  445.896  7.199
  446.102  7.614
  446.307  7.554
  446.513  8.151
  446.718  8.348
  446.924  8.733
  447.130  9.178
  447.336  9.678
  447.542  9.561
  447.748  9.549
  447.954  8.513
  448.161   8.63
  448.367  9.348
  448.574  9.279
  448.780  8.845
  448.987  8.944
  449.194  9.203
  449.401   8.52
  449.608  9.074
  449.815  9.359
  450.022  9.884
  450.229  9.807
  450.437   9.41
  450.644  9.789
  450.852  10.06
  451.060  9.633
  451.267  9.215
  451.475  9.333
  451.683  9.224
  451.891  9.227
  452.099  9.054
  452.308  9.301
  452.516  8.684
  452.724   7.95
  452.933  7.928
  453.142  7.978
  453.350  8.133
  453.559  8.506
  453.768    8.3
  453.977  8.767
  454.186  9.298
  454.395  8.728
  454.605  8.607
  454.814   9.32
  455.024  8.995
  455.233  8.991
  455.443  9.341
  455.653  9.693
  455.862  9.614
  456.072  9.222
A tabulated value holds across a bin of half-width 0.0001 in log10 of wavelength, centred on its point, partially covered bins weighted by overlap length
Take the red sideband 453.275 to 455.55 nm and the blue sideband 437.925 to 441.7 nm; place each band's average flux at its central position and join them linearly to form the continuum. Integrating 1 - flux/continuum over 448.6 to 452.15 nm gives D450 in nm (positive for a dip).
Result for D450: -0.41 nm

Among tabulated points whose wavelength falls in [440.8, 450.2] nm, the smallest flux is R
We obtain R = 6.978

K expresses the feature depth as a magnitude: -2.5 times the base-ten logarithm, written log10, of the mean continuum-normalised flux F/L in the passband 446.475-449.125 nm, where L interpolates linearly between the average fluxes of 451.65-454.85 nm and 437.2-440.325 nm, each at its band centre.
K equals -0.118 mag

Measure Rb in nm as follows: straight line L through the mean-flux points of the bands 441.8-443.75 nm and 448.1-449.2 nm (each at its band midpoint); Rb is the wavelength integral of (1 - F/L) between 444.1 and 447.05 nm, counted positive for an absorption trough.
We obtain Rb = 0.16 nm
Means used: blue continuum 8.3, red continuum 9.04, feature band 8.19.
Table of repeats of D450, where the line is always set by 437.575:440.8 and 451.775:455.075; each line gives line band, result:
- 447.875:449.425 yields -0.16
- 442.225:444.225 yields -0.27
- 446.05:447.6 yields -0.14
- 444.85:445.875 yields -0.04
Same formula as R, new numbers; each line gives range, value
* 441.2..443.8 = 7.616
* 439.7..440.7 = 6.226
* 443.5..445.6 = 7.988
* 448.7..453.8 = 7.928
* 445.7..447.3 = 7.199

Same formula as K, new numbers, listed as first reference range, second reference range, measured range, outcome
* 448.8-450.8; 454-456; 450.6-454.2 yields 0.04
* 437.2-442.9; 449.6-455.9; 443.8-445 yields -0.09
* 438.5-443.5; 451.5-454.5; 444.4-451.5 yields -0.08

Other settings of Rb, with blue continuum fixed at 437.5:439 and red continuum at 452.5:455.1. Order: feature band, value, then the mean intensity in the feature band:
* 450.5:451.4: -0.15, 9.66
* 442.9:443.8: -0.11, 8.37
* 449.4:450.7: -0.21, 9.47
